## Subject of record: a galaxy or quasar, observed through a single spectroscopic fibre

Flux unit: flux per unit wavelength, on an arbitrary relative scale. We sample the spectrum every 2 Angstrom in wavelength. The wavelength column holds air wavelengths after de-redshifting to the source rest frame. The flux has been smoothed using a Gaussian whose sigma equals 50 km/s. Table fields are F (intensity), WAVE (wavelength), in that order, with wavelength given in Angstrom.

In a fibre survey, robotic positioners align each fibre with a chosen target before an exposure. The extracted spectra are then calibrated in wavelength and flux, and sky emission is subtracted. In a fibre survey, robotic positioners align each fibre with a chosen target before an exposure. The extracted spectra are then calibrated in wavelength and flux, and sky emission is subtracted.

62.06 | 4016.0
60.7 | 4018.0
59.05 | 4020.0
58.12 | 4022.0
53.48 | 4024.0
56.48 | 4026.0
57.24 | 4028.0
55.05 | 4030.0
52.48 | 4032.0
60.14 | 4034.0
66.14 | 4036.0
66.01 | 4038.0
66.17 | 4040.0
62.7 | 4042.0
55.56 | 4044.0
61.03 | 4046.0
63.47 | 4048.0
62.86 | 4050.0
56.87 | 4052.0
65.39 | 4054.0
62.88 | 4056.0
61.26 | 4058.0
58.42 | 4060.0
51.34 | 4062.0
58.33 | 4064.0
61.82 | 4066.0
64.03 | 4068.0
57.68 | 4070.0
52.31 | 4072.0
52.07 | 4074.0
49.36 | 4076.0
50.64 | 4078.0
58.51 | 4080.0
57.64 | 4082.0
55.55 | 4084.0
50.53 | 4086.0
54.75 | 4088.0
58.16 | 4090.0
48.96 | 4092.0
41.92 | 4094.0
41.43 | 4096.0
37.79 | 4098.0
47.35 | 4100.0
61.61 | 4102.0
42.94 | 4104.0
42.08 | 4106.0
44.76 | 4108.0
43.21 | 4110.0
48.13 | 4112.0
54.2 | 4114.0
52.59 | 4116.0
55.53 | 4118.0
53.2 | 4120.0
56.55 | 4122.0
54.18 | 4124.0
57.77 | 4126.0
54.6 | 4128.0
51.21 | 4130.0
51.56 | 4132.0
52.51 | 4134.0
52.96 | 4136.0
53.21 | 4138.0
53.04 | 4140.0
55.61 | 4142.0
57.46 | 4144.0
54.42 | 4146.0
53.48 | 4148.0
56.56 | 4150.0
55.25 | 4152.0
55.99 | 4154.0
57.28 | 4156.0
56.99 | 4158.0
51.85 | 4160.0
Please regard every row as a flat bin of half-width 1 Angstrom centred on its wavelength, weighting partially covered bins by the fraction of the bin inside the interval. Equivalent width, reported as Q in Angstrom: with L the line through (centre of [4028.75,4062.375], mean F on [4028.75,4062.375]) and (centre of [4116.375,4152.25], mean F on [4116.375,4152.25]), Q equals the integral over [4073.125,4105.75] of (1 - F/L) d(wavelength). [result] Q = 4.1 Angstrom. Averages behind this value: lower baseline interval 60.6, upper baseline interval 54.3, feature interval 50.4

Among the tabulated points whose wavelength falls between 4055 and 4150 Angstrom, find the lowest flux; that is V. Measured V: 37.79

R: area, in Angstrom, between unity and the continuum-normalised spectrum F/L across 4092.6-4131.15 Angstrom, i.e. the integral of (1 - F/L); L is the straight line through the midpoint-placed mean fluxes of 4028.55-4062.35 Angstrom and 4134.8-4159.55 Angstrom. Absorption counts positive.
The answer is 5.0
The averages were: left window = 60.6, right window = 55.1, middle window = 49.5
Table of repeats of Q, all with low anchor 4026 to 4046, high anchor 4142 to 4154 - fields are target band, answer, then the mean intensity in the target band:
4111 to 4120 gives 0.65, 52.7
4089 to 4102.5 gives 2.33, 47.7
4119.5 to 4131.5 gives 0.40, 54.5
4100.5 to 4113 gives 2.20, 47.1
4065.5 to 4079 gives 0.78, 55.2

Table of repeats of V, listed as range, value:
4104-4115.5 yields 42.08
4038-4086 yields 49.36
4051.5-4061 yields 56.87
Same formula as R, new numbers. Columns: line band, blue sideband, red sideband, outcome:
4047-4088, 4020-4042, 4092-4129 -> -2.0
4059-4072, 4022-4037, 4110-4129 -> -0.5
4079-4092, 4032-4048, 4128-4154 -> 0.7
